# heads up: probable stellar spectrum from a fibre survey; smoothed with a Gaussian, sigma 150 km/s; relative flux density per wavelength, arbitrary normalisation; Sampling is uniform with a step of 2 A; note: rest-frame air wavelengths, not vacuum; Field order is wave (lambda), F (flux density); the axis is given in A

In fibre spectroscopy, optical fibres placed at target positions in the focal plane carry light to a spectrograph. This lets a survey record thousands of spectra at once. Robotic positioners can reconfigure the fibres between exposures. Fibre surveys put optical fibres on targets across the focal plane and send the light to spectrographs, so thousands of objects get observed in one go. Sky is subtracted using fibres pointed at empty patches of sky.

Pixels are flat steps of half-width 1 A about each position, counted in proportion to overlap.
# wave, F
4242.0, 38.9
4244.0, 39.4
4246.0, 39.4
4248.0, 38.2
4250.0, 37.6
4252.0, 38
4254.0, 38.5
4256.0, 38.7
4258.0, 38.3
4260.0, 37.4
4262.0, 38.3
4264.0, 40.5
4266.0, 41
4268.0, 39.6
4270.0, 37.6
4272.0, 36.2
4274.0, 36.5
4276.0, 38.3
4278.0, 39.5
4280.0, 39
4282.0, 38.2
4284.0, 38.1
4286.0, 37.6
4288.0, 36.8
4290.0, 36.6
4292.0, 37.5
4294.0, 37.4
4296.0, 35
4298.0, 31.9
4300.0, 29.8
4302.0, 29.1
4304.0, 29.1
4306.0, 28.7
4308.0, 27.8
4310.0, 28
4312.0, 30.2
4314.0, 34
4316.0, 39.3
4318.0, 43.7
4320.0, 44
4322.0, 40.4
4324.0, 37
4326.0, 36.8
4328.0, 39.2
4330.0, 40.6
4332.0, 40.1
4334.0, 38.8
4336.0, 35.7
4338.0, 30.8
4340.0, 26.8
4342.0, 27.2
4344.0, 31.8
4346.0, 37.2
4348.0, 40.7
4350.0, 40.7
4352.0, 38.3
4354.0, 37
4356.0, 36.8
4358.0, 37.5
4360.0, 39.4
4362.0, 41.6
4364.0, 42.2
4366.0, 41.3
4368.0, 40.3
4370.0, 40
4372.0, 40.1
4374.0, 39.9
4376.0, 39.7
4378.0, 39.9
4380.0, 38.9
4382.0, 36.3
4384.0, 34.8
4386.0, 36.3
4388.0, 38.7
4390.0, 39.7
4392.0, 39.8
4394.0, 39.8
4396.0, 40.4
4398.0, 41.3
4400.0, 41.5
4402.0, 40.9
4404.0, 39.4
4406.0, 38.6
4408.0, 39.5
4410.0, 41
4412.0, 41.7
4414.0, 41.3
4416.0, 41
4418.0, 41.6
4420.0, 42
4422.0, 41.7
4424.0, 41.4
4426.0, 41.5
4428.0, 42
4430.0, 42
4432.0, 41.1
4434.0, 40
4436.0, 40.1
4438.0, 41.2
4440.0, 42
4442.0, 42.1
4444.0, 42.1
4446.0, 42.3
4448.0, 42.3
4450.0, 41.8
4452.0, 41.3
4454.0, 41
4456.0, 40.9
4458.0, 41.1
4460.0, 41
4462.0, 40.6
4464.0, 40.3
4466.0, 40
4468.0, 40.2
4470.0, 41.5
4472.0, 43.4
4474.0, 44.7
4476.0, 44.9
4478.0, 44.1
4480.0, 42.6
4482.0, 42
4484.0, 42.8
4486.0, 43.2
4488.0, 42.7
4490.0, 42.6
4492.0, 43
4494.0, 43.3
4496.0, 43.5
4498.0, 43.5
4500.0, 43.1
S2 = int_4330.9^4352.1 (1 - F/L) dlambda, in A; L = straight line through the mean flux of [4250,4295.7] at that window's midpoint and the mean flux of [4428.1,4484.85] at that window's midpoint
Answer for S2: 2.3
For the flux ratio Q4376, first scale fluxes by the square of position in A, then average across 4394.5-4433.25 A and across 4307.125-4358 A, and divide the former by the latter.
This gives 1.18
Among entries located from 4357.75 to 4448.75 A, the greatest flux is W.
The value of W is 42.3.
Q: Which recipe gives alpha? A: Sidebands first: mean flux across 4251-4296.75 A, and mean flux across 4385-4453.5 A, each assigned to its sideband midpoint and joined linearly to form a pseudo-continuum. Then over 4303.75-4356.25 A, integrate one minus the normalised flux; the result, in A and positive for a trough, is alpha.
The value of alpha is 4.7 A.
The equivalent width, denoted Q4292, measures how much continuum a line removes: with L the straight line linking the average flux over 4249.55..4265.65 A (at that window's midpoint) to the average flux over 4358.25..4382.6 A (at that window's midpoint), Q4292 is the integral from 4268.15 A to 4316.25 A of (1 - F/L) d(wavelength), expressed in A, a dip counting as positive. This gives 5.3 A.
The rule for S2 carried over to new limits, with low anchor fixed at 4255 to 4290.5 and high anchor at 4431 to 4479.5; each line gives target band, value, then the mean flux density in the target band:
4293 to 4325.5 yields 4.03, 34.1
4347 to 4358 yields 0.32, 38.6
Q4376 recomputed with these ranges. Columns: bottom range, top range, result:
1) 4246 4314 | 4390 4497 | 1.25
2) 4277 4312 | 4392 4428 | 1.27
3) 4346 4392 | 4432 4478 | 1.11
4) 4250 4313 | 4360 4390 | 1.15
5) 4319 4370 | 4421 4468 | 1.14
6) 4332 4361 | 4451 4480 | 1.23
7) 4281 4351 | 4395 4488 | 1.24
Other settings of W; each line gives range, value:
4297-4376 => 44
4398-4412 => 41.7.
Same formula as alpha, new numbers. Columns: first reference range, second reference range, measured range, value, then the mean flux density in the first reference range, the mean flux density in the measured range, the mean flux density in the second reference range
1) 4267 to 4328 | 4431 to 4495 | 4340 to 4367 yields 0.4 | 35.8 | 37.4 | 41.9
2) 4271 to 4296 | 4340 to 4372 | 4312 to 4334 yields -0.8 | 37.5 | 39.1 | 37.8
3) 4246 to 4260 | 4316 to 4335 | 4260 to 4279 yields 0.0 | 38.2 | 38.5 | 40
